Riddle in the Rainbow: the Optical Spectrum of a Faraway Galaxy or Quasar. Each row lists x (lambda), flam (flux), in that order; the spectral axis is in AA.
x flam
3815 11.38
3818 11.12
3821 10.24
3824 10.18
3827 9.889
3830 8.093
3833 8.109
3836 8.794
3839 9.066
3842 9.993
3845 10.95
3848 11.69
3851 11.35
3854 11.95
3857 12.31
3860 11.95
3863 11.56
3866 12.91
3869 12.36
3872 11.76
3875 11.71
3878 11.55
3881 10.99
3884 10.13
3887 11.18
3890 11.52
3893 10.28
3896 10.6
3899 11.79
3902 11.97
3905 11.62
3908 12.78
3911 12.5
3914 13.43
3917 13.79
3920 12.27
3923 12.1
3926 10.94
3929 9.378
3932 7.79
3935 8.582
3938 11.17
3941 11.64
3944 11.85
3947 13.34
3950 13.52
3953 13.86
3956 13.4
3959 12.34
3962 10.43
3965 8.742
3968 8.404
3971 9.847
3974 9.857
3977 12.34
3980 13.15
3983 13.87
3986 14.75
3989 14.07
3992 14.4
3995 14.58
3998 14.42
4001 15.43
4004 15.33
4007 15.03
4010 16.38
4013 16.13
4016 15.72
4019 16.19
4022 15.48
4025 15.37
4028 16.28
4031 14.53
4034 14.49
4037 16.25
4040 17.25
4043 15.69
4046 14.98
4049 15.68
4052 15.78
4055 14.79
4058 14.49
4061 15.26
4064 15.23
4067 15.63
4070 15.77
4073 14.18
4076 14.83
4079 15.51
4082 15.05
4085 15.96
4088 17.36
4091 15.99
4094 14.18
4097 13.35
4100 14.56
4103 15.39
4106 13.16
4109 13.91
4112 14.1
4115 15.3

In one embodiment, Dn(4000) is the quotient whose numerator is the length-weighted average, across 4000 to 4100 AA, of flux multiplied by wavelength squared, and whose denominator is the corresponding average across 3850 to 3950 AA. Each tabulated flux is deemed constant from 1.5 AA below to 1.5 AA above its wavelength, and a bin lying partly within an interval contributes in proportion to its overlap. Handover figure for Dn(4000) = 1.44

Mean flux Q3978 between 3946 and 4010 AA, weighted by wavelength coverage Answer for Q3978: 13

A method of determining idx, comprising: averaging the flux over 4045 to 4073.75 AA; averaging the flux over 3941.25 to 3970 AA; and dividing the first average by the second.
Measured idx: 1.3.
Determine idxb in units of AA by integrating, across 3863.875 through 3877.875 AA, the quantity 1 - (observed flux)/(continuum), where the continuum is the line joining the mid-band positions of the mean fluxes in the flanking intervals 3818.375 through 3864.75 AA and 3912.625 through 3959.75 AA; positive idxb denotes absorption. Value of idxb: -1.58 AA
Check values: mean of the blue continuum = 10.4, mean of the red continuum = 11.8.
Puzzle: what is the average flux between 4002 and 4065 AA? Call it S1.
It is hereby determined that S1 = 15.5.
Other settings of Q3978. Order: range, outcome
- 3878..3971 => 11.4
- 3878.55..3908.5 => 11.2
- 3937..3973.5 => 11.5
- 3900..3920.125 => 12.6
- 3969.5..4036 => 14.5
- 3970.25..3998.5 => 13.2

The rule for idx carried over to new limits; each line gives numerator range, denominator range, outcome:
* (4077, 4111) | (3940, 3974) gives 1.30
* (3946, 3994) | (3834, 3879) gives 1.09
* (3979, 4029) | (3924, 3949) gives 1.41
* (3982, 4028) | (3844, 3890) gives 1.31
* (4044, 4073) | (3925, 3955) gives 1.35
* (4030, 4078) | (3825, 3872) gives 1.42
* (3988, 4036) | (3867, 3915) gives 1.31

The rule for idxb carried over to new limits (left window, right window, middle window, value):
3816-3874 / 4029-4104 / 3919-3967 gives 5.5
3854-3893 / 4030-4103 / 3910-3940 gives 3.3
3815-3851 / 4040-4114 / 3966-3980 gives 2.7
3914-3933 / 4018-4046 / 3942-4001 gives 3.1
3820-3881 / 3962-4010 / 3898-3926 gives -1.4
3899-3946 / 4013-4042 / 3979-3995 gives 0.0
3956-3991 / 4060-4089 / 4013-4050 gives -4.9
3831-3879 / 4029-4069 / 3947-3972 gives 3.6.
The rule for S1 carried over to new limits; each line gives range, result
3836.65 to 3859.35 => 11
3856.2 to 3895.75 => 11.5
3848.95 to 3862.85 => 11.9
